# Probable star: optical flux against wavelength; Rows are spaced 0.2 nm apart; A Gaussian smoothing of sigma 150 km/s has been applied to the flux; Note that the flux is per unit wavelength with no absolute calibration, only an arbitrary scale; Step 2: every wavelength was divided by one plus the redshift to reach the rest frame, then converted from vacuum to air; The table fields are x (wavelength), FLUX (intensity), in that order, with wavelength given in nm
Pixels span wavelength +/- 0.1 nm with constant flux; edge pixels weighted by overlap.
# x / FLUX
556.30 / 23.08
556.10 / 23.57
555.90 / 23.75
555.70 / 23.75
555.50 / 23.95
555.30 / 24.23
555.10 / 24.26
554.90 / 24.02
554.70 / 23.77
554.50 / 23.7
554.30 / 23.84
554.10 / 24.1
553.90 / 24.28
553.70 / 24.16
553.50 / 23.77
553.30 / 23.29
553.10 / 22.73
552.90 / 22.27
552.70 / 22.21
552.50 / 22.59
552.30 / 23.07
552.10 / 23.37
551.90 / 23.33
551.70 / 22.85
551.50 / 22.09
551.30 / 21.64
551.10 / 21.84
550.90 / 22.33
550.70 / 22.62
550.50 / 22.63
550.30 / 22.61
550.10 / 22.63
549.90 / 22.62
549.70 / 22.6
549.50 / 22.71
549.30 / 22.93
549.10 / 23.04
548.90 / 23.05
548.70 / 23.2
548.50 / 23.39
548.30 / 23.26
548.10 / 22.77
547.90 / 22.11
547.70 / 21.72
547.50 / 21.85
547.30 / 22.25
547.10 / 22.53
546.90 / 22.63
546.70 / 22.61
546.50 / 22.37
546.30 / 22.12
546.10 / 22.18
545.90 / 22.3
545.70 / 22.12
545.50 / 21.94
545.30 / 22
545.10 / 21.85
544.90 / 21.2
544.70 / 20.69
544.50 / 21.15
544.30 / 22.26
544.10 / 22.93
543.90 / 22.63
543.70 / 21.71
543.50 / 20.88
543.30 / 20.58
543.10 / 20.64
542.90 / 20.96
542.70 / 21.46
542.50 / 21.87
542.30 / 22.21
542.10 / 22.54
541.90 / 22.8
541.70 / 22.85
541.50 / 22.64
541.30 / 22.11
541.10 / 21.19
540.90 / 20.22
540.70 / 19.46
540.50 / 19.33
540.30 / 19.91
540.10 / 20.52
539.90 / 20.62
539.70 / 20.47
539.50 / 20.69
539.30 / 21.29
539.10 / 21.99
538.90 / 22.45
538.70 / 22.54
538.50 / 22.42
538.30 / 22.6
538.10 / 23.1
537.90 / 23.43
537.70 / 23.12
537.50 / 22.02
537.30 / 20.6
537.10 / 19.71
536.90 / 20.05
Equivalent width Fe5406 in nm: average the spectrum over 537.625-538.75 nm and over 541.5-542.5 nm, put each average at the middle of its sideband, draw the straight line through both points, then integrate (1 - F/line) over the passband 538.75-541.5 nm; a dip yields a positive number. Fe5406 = 0.22 nm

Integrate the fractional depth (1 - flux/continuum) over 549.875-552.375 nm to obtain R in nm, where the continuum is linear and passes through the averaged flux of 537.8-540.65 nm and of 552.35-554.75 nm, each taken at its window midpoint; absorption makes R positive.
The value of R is 0.05 nm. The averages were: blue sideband 21.5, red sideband 23.4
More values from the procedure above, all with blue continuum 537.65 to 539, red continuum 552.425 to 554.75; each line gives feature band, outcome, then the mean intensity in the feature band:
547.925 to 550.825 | 0.05 nm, 22.8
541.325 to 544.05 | 0.13 nm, 21.9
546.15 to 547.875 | 0.07 nm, 22.3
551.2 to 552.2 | 0.03 nm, 22.7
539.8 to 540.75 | 0.12 nm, 20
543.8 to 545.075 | 0.07 nm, 21.8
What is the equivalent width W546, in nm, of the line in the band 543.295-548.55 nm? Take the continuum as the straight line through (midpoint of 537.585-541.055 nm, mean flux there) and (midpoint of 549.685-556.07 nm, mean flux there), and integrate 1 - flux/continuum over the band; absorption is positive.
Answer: 0.04 nm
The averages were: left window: 21.4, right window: 23.2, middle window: 22.1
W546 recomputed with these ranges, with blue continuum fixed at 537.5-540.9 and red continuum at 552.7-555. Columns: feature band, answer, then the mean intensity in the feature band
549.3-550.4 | 0.02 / 22.7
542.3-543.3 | 0.03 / 21.3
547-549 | 0.01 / 22.6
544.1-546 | 0.04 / 21.8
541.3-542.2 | -0.03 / 22.6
